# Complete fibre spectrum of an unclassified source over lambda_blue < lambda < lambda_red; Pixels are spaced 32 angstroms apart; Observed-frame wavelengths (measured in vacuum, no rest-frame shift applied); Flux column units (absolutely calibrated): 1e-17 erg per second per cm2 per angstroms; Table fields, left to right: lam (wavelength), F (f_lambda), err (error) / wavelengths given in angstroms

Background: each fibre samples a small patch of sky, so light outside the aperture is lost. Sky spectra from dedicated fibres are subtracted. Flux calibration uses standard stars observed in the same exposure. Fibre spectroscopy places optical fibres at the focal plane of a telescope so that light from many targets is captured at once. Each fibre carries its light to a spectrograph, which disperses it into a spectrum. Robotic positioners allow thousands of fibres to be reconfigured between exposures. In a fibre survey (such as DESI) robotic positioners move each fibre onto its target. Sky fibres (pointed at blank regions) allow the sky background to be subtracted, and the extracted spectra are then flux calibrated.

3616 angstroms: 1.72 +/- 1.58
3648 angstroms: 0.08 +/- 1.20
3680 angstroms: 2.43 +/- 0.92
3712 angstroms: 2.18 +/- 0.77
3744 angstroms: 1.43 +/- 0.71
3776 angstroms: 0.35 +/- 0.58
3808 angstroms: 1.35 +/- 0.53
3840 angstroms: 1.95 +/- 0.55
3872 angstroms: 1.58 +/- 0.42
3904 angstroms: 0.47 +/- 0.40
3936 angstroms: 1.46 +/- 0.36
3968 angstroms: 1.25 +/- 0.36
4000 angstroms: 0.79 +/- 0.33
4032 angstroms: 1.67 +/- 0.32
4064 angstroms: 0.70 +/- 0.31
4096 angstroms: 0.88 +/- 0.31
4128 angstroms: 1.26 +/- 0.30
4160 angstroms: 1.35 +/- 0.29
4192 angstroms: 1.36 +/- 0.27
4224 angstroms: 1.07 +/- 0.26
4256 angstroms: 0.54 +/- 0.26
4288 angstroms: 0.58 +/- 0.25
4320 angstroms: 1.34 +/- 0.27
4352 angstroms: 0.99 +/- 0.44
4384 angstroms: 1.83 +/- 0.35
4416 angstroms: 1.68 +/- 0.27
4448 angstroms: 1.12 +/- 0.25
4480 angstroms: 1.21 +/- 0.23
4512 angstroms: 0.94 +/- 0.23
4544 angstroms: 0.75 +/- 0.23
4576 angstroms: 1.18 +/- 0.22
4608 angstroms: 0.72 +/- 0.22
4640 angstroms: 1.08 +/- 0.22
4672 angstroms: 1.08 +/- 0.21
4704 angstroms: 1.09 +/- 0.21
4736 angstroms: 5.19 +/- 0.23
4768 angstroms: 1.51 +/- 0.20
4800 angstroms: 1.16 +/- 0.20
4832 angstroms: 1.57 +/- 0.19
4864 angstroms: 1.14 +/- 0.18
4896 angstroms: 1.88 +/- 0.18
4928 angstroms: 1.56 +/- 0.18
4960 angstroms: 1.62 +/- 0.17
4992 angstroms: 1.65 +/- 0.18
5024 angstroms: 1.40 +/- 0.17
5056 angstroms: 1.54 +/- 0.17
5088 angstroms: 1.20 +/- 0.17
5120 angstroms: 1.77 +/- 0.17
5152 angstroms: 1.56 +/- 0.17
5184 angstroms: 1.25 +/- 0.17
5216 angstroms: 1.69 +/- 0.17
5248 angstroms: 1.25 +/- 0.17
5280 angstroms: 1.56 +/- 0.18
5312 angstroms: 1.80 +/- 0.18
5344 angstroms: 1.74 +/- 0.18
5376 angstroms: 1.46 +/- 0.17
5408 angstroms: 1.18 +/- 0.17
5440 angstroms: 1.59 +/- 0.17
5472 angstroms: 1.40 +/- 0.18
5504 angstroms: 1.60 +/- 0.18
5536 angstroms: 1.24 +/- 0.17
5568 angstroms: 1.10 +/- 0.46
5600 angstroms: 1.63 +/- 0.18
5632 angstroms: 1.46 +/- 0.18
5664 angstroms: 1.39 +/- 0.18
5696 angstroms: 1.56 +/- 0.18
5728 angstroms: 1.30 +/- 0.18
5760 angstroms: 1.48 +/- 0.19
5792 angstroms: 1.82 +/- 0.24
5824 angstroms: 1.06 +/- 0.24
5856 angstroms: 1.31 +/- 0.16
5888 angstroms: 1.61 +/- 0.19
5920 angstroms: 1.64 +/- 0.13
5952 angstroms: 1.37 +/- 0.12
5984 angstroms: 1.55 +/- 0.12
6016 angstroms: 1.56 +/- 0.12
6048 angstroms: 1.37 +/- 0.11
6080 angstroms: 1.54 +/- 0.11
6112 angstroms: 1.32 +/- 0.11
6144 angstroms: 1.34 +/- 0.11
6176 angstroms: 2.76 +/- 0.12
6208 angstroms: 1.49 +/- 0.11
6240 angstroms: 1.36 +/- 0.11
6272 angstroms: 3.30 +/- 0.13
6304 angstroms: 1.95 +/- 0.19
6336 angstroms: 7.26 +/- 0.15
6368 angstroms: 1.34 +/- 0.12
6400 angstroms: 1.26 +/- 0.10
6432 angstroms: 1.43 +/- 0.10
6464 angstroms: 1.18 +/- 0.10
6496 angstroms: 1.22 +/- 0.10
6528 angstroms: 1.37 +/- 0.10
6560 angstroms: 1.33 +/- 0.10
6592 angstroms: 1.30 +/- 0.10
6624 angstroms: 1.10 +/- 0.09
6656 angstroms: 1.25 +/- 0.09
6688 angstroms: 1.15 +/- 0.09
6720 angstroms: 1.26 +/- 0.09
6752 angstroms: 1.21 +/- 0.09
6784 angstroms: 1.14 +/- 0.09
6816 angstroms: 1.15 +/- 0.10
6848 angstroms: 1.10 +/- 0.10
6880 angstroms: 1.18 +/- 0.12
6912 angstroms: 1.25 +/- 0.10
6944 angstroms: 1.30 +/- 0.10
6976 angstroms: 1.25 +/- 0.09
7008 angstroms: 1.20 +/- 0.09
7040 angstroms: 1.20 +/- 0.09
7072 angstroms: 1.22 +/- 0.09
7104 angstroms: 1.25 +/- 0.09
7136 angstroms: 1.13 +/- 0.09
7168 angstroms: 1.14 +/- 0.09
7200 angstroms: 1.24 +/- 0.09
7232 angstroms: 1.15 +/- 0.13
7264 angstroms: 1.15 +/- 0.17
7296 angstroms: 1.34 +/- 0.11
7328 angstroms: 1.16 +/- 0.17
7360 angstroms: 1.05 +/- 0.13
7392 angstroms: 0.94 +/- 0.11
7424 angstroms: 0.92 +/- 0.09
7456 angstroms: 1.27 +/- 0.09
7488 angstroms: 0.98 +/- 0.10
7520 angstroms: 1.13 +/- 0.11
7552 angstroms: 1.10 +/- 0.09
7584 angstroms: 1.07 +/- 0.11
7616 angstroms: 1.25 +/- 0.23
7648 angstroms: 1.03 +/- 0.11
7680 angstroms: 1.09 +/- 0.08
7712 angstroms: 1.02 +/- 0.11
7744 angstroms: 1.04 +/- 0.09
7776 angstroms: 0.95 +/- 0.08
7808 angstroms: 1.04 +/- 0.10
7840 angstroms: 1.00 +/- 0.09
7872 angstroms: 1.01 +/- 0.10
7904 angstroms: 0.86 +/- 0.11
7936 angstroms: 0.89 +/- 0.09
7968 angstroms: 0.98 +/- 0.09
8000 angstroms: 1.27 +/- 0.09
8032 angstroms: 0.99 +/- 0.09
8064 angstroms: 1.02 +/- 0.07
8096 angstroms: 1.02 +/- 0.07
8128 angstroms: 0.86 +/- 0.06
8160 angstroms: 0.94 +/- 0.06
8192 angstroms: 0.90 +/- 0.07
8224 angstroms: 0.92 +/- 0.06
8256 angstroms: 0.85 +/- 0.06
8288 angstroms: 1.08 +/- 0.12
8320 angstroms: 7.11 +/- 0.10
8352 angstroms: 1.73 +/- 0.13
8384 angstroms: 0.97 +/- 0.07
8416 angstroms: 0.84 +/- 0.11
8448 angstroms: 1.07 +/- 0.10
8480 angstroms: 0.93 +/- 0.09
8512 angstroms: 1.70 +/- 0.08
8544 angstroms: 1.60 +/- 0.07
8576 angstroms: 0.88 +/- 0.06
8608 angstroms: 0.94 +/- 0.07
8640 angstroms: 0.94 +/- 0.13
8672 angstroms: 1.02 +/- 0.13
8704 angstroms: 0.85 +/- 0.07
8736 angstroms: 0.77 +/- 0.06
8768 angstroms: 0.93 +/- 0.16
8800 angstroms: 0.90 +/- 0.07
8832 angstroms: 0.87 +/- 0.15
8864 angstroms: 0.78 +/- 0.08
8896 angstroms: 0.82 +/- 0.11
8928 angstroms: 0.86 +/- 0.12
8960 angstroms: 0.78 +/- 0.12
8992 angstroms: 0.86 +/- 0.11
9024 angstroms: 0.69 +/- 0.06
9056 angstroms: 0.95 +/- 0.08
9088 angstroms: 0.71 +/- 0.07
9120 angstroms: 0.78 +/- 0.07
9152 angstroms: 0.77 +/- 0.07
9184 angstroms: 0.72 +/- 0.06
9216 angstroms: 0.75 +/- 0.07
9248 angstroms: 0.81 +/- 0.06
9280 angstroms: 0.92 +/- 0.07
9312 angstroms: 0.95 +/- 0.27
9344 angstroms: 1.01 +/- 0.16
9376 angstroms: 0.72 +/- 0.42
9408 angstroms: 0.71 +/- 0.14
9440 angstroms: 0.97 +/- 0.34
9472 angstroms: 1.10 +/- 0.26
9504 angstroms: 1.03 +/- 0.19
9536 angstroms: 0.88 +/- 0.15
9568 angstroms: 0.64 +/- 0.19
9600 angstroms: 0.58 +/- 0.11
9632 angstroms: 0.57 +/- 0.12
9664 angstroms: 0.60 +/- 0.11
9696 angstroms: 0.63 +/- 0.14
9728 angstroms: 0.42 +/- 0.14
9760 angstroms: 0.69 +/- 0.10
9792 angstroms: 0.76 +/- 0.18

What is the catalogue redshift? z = 0.27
